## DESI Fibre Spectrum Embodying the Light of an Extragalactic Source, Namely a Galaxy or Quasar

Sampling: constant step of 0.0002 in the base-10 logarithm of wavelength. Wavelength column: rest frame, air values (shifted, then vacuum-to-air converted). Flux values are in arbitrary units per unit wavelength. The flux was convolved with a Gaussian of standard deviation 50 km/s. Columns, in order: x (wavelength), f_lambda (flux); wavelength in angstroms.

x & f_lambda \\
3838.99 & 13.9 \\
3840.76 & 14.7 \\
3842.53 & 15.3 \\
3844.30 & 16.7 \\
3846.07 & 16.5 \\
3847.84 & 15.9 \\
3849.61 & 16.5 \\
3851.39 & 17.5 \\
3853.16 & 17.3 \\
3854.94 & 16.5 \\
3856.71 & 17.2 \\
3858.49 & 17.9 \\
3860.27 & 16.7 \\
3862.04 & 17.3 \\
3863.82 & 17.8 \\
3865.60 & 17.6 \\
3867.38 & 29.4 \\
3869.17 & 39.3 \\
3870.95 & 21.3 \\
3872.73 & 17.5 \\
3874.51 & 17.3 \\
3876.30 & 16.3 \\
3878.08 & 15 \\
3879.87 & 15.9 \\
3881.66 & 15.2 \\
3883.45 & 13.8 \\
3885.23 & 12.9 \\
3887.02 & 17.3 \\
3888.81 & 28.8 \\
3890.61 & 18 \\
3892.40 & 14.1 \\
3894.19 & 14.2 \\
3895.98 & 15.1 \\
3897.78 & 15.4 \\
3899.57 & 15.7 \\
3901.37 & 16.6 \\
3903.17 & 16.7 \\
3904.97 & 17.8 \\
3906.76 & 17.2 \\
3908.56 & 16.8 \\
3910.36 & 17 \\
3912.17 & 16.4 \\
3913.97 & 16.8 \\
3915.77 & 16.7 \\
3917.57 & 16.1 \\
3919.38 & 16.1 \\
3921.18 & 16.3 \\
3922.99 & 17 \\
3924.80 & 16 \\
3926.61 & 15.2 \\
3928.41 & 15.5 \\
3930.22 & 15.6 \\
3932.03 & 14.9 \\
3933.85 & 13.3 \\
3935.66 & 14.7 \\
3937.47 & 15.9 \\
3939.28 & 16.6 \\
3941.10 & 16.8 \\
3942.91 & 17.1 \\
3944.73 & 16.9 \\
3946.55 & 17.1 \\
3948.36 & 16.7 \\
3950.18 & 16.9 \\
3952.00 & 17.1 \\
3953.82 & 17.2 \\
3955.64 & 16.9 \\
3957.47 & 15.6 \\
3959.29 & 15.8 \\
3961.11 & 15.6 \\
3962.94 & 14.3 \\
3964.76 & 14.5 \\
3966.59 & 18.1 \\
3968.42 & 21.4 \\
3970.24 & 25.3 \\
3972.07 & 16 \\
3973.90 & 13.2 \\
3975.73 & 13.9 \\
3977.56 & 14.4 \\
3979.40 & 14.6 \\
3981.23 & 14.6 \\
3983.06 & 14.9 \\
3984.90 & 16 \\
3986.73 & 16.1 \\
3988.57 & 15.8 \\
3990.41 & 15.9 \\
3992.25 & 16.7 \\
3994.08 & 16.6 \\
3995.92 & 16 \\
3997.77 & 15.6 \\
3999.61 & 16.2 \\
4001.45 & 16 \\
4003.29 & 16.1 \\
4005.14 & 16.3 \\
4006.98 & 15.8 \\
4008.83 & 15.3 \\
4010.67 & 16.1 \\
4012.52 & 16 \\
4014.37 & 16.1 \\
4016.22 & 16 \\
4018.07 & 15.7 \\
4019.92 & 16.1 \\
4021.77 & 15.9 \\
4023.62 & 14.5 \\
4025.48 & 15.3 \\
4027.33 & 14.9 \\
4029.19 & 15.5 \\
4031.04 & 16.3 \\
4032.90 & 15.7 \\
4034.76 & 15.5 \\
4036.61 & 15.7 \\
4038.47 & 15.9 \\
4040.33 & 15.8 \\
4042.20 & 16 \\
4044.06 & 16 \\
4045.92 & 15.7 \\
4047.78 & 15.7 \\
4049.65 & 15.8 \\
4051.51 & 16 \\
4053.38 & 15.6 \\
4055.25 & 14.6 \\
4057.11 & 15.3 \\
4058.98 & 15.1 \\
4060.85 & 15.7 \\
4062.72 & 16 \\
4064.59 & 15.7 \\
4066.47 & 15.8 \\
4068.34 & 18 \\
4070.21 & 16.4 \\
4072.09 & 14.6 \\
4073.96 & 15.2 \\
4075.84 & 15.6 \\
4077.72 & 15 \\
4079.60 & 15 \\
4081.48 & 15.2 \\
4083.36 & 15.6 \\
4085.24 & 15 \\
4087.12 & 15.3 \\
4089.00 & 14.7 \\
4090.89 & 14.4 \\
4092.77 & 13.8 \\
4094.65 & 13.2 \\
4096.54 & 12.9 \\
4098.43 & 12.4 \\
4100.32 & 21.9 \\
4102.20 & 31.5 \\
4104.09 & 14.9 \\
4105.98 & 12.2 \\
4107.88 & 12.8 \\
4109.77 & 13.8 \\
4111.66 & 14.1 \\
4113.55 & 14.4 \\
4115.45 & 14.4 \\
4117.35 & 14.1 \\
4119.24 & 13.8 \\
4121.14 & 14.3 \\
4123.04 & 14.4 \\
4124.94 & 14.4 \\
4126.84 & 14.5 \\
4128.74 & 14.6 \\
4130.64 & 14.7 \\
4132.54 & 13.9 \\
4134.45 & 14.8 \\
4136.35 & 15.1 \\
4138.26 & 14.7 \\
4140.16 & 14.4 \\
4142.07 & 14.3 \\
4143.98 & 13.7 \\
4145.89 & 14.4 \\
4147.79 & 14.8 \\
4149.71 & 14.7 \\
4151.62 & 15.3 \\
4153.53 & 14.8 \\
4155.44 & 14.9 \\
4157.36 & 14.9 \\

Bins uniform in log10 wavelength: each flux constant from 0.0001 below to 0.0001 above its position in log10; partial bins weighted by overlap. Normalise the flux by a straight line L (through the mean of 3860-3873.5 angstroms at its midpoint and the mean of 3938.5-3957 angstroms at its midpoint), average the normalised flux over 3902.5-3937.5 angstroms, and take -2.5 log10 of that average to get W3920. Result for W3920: 0.17 mag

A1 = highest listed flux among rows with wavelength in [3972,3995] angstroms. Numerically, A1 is 16.7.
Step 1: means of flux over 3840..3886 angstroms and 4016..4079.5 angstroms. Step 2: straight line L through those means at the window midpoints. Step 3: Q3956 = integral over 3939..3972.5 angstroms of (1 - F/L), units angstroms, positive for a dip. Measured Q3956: -0.8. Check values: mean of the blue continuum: 17.9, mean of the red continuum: 15.7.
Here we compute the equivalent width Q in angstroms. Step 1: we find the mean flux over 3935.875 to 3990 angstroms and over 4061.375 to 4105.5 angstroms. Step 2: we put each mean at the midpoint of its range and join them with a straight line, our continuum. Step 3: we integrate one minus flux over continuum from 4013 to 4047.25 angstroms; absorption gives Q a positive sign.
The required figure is 0.9 angstroms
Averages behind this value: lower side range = 16.4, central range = 15.7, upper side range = 16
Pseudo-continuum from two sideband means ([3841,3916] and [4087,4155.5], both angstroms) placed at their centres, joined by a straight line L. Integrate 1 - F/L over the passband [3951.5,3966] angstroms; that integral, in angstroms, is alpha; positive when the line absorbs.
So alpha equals 0.73 angstroms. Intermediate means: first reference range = 17.6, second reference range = 14.9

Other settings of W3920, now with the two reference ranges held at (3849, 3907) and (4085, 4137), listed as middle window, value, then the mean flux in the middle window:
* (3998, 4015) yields 0.02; 16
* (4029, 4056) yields 0.01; 15.7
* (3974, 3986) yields 0.14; 14.7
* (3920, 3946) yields 0.09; 15.9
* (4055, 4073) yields -0.01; 15.8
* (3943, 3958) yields 0.01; 16.8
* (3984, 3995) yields 0.02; 16.2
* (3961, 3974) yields -0.05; 17.7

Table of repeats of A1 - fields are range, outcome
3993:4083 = 18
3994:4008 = 16.6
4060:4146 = 31.5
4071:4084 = 15.6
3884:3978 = 28.8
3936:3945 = 17.1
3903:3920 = 17.8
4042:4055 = 16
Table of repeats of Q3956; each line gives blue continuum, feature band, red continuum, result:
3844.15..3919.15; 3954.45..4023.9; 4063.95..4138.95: 1.6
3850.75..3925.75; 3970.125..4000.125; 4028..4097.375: 1.2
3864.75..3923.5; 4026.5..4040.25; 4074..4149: 0.3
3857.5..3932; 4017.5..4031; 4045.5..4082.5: 0.5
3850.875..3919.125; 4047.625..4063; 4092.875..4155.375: 0.2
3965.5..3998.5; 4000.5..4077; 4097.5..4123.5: 1.6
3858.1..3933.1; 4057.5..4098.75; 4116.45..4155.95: 0.4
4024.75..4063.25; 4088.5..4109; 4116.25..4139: -1.4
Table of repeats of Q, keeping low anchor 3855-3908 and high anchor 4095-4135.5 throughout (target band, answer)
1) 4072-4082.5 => 0.3 angstroms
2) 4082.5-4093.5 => 0.5 angstroms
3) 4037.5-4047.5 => 0.1 angstroms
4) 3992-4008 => 0.5 angstroms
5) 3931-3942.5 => 1.3 angstroms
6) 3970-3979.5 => 0.7 angstroms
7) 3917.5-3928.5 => 0.9 angstroms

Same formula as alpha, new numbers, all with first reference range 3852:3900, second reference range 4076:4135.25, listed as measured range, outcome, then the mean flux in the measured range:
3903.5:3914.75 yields 0.48 angstroms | 17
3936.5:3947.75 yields 0.37 angstroms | 16.7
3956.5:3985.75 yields 1.30 angstroms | 16.1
